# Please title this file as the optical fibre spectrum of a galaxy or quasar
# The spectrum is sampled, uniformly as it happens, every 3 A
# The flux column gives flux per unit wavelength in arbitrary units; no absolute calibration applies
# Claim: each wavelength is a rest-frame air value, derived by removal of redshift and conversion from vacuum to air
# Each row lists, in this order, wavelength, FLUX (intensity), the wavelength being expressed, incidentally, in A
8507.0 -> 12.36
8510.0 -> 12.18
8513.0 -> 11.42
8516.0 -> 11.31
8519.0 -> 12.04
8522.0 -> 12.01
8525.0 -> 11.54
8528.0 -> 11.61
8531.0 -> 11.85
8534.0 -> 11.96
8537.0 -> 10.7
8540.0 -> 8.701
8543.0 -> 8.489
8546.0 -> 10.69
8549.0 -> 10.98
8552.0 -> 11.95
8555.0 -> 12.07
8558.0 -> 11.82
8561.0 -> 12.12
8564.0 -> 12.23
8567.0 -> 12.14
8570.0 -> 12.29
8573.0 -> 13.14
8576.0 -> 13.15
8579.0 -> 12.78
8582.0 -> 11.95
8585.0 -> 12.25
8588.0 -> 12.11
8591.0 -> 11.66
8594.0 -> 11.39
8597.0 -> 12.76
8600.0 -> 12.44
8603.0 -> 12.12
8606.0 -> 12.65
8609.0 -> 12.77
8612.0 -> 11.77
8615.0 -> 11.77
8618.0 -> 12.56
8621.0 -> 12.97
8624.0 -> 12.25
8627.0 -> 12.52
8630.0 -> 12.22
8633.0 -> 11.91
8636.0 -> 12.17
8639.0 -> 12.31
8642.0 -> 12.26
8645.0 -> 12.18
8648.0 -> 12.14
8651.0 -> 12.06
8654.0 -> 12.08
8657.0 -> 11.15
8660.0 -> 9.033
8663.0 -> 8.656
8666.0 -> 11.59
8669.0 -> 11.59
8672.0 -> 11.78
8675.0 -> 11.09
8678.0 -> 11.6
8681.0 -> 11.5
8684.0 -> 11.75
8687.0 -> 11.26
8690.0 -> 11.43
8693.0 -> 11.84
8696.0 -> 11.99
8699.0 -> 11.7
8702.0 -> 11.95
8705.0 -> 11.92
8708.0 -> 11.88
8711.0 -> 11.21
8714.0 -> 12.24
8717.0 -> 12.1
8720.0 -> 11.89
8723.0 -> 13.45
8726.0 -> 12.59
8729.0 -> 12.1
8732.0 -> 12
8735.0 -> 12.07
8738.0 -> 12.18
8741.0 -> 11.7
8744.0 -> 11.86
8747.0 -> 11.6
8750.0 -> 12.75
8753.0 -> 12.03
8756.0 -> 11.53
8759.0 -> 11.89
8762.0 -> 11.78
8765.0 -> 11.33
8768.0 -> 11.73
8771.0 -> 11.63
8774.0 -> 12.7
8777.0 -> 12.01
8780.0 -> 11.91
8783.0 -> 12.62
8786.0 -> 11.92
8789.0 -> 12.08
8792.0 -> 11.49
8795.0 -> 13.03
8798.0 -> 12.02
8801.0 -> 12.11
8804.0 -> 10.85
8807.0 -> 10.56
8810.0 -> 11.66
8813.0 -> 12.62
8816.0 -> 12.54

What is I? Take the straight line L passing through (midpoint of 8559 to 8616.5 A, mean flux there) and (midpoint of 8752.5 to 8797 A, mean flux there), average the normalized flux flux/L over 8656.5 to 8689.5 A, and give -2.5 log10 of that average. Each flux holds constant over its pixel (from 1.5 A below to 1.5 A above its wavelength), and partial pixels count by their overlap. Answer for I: 0.11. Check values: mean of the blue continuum 12.3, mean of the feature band 11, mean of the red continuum 12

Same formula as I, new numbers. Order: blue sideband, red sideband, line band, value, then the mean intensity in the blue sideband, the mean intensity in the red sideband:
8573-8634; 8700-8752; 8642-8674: 0.09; 12.3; 12.1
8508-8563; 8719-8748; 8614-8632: -0.06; 11.3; 12.2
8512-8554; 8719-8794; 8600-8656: -0.07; 11.1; 12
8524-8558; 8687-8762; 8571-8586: -0.13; 11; 12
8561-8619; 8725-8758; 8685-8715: 0.03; 12.3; 12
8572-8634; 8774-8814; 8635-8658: 0.02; 12.3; 11.9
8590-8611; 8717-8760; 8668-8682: 0.06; 12.3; 12.1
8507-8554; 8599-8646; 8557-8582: -0.07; 11.2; 12.3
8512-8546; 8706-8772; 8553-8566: -0.08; 11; 12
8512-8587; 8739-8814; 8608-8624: -0.06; 11.7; 11.9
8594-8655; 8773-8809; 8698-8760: 0.00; 12.3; 11.9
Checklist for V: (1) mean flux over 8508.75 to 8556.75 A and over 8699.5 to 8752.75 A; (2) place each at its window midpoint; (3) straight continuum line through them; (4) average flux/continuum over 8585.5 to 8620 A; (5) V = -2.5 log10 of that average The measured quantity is -0.061 mag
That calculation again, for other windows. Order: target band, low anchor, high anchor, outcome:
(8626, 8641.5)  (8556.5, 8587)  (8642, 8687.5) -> -0.05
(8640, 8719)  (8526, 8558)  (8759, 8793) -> 0.00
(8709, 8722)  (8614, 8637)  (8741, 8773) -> 0.00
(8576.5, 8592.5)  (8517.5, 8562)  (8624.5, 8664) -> -0.07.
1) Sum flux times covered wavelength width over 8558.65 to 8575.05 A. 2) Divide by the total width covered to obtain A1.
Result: 12.4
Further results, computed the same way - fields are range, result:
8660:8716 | 11.4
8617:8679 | 11.7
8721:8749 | 12.2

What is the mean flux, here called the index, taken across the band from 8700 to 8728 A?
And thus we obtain 12.1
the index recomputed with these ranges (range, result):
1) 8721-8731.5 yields 12.6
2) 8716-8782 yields 12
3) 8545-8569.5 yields 11.8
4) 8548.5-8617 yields 12.2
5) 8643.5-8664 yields 11.1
